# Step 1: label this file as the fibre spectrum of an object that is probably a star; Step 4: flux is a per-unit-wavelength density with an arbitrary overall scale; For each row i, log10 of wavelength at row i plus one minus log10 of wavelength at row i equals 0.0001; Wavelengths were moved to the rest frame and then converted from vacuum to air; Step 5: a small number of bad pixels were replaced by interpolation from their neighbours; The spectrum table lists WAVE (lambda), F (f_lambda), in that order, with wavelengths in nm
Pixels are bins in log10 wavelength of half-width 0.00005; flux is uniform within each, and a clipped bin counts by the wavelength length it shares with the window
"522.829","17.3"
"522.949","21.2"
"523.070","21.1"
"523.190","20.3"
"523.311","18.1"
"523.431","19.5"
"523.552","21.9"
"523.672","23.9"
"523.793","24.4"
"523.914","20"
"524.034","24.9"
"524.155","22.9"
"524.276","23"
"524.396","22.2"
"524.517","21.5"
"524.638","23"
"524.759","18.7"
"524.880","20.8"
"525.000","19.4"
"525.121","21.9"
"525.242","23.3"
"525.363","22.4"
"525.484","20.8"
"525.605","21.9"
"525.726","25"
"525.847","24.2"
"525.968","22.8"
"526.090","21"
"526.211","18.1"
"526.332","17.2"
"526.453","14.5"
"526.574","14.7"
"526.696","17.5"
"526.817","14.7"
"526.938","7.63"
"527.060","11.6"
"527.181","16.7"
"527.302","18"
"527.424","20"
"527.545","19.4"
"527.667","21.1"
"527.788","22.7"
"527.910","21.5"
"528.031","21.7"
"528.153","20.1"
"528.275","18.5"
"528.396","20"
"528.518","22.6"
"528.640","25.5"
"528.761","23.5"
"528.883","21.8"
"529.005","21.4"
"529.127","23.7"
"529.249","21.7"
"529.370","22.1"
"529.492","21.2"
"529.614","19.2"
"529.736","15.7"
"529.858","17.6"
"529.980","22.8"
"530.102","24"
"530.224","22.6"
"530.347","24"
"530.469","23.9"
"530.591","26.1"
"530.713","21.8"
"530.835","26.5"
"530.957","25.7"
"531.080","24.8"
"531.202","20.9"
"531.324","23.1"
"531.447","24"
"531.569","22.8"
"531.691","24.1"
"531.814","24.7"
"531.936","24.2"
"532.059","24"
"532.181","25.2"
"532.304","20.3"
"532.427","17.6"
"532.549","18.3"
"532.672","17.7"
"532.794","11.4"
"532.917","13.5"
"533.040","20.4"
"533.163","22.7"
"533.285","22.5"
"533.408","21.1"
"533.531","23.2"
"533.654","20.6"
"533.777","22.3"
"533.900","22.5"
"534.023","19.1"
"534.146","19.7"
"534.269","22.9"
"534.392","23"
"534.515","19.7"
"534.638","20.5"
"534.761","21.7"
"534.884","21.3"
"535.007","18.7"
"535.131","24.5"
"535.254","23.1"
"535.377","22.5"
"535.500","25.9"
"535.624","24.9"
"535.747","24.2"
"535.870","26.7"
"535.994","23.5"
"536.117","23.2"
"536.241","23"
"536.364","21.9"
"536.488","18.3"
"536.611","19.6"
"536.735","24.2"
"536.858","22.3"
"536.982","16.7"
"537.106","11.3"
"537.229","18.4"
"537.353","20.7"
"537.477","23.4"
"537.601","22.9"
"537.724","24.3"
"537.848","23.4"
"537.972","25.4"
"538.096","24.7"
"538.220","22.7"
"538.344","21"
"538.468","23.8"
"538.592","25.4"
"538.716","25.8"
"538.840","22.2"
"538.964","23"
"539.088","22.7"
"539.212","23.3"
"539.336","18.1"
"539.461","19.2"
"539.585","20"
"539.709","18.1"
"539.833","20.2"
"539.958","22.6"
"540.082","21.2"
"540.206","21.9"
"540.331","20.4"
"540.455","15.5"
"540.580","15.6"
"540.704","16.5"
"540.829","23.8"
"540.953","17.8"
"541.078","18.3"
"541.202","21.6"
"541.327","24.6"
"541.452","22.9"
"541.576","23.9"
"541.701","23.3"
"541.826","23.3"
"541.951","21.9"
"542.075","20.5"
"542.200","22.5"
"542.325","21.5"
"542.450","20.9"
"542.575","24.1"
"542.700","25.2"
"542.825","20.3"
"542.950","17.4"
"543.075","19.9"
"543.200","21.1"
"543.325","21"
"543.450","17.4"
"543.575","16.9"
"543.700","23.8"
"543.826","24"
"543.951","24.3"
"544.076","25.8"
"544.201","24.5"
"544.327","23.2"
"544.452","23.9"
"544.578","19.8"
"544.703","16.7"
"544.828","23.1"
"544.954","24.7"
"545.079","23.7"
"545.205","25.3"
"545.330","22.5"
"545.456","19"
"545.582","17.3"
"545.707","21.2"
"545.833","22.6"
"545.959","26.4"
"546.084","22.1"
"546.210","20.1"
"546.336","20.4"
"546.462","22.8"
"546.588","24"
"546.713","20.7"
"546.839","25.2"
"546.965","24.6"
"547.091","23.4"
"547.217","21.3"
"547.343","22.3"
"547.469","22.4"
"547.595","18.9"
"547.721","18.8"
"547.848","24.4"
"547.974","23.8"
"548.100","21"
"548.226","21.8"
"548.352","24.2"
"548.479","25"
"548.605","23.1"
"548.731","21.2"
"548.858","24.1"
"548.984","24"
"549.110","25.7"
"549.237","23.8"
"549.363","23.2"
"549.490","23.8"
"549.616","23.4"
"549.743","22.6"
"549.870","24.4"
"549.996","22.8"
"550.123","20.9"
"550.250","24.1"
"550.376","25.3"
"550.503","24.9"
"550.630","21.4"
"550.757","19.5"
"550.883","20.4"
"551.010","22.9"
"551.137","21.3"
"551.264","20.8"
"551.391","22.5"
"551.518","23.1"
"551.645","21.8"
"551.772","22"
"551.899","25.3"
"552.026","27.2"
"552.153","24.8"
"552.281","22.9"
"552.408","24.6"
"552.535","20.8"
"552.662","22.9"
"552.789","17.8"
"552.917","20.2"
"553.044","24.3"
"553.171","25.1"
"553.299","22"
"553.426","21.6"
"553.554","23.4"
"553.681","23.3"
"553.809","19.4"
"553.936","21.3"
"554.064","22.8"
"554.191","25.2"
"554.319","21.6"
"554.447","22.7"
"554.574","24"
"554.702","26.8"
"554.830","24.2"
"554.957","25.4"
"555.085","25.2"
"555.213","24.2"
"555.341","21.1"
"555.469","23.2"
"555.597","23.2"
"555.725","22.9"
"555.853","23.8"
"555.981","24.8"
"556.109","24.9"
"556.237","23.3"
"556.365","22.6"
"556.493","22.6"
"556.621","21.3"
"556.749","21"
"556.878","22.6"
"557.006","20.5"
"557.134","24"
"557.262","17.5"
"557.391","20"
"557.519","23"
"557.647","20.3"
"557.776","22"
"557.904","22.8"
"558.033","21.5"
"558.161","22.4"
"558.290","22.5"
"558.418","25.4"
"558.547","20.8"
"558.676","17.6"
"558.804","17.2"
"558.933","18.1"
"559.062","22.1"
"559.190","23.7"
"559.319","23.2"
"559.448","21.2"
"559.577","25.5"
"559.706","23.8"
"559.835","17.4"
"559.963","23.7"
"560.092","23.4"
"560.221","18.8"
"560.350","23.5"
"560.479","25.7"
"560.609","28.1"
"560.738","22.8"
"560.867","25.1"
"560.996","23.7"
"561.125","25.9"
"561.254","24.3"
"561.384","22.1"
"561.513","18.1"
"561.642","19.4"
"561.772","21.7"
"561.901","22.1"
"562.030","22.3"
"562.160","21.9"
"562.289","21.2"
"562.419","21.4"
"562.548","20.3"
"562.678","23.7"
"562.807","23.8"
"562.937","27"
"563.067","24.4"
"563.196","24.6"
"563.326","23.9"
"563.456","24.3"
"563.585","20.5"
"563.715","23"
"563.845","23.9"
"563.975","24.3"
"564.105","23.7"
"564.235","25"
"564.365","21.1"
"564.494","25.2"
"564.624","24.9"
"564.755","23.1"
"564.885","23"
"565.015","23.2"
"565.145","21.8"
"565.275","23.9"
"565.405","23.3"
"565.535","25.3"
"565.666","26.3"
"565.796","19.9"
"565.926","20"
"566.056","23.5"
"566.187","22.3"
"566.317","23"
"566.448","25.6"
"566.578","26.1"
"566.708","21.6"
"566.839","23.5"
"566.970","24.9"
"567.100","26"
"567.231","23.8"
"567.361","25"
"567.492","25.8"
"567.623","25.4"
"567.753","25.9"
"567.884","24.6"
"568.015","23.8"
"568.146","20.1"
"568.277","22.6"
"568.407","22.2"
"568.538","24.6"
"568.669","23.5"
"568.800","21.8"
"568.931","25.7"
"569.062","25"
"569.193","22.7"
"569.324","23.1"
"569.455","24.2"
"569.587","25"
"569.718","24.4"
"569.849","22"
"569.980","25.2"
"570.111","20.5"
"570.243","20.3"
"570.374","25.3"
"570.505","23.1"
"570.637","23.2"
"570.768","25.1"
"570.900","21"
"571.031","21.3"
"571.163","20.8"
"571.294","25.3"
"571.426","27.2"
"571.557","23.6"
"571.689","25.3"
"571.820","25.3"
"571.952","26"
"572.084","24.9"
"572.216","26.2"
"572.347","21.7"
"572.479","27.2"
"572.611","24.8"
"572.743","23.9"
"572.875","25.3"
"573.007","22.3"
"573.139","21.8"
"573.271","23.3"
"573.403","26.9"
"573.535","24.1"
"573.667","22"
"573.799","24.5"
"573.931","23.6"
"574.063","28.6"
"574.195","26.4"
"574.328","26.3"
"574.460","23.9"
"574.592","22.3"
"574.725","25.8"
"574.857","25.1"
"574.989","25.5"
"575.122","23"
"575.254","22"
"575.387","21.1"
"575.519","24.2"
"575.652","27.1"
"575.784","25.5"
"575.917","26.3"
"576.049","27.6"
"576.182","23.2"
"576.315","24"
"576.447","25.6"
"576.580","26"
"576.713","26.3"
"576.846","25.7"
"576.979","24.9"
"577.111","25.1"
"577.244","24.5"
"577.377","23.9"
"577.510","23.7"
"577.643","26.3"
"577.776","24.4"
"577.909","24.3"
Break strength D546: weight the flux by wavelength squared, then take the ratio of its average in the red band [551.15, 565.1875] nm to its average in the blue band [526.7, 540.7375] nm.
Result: 1.17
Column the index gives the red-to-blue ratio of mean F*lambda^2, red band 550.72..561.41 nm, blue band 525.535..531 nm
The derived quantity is 1.22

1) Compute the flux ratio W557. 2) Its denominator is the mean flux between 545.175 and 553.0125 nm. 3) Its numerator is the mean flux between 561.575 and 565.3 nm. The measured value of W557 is 1.0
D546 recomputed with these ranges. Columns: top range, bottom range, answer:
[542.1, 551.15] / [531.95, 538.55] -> 1.09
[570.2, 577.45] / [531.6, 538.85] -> 1.29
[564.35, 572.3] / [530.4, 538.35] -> 1.23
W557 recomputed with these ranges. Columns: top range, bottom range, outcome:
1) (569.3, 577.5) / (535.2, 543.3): 1.12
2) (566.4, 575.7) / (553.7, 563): 1.07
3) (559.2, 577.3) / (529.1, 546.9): 1.09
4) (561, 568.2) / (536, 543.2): 1.09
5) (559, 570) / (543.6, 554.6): 1.03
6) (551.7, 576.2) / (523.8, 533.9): 1.11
